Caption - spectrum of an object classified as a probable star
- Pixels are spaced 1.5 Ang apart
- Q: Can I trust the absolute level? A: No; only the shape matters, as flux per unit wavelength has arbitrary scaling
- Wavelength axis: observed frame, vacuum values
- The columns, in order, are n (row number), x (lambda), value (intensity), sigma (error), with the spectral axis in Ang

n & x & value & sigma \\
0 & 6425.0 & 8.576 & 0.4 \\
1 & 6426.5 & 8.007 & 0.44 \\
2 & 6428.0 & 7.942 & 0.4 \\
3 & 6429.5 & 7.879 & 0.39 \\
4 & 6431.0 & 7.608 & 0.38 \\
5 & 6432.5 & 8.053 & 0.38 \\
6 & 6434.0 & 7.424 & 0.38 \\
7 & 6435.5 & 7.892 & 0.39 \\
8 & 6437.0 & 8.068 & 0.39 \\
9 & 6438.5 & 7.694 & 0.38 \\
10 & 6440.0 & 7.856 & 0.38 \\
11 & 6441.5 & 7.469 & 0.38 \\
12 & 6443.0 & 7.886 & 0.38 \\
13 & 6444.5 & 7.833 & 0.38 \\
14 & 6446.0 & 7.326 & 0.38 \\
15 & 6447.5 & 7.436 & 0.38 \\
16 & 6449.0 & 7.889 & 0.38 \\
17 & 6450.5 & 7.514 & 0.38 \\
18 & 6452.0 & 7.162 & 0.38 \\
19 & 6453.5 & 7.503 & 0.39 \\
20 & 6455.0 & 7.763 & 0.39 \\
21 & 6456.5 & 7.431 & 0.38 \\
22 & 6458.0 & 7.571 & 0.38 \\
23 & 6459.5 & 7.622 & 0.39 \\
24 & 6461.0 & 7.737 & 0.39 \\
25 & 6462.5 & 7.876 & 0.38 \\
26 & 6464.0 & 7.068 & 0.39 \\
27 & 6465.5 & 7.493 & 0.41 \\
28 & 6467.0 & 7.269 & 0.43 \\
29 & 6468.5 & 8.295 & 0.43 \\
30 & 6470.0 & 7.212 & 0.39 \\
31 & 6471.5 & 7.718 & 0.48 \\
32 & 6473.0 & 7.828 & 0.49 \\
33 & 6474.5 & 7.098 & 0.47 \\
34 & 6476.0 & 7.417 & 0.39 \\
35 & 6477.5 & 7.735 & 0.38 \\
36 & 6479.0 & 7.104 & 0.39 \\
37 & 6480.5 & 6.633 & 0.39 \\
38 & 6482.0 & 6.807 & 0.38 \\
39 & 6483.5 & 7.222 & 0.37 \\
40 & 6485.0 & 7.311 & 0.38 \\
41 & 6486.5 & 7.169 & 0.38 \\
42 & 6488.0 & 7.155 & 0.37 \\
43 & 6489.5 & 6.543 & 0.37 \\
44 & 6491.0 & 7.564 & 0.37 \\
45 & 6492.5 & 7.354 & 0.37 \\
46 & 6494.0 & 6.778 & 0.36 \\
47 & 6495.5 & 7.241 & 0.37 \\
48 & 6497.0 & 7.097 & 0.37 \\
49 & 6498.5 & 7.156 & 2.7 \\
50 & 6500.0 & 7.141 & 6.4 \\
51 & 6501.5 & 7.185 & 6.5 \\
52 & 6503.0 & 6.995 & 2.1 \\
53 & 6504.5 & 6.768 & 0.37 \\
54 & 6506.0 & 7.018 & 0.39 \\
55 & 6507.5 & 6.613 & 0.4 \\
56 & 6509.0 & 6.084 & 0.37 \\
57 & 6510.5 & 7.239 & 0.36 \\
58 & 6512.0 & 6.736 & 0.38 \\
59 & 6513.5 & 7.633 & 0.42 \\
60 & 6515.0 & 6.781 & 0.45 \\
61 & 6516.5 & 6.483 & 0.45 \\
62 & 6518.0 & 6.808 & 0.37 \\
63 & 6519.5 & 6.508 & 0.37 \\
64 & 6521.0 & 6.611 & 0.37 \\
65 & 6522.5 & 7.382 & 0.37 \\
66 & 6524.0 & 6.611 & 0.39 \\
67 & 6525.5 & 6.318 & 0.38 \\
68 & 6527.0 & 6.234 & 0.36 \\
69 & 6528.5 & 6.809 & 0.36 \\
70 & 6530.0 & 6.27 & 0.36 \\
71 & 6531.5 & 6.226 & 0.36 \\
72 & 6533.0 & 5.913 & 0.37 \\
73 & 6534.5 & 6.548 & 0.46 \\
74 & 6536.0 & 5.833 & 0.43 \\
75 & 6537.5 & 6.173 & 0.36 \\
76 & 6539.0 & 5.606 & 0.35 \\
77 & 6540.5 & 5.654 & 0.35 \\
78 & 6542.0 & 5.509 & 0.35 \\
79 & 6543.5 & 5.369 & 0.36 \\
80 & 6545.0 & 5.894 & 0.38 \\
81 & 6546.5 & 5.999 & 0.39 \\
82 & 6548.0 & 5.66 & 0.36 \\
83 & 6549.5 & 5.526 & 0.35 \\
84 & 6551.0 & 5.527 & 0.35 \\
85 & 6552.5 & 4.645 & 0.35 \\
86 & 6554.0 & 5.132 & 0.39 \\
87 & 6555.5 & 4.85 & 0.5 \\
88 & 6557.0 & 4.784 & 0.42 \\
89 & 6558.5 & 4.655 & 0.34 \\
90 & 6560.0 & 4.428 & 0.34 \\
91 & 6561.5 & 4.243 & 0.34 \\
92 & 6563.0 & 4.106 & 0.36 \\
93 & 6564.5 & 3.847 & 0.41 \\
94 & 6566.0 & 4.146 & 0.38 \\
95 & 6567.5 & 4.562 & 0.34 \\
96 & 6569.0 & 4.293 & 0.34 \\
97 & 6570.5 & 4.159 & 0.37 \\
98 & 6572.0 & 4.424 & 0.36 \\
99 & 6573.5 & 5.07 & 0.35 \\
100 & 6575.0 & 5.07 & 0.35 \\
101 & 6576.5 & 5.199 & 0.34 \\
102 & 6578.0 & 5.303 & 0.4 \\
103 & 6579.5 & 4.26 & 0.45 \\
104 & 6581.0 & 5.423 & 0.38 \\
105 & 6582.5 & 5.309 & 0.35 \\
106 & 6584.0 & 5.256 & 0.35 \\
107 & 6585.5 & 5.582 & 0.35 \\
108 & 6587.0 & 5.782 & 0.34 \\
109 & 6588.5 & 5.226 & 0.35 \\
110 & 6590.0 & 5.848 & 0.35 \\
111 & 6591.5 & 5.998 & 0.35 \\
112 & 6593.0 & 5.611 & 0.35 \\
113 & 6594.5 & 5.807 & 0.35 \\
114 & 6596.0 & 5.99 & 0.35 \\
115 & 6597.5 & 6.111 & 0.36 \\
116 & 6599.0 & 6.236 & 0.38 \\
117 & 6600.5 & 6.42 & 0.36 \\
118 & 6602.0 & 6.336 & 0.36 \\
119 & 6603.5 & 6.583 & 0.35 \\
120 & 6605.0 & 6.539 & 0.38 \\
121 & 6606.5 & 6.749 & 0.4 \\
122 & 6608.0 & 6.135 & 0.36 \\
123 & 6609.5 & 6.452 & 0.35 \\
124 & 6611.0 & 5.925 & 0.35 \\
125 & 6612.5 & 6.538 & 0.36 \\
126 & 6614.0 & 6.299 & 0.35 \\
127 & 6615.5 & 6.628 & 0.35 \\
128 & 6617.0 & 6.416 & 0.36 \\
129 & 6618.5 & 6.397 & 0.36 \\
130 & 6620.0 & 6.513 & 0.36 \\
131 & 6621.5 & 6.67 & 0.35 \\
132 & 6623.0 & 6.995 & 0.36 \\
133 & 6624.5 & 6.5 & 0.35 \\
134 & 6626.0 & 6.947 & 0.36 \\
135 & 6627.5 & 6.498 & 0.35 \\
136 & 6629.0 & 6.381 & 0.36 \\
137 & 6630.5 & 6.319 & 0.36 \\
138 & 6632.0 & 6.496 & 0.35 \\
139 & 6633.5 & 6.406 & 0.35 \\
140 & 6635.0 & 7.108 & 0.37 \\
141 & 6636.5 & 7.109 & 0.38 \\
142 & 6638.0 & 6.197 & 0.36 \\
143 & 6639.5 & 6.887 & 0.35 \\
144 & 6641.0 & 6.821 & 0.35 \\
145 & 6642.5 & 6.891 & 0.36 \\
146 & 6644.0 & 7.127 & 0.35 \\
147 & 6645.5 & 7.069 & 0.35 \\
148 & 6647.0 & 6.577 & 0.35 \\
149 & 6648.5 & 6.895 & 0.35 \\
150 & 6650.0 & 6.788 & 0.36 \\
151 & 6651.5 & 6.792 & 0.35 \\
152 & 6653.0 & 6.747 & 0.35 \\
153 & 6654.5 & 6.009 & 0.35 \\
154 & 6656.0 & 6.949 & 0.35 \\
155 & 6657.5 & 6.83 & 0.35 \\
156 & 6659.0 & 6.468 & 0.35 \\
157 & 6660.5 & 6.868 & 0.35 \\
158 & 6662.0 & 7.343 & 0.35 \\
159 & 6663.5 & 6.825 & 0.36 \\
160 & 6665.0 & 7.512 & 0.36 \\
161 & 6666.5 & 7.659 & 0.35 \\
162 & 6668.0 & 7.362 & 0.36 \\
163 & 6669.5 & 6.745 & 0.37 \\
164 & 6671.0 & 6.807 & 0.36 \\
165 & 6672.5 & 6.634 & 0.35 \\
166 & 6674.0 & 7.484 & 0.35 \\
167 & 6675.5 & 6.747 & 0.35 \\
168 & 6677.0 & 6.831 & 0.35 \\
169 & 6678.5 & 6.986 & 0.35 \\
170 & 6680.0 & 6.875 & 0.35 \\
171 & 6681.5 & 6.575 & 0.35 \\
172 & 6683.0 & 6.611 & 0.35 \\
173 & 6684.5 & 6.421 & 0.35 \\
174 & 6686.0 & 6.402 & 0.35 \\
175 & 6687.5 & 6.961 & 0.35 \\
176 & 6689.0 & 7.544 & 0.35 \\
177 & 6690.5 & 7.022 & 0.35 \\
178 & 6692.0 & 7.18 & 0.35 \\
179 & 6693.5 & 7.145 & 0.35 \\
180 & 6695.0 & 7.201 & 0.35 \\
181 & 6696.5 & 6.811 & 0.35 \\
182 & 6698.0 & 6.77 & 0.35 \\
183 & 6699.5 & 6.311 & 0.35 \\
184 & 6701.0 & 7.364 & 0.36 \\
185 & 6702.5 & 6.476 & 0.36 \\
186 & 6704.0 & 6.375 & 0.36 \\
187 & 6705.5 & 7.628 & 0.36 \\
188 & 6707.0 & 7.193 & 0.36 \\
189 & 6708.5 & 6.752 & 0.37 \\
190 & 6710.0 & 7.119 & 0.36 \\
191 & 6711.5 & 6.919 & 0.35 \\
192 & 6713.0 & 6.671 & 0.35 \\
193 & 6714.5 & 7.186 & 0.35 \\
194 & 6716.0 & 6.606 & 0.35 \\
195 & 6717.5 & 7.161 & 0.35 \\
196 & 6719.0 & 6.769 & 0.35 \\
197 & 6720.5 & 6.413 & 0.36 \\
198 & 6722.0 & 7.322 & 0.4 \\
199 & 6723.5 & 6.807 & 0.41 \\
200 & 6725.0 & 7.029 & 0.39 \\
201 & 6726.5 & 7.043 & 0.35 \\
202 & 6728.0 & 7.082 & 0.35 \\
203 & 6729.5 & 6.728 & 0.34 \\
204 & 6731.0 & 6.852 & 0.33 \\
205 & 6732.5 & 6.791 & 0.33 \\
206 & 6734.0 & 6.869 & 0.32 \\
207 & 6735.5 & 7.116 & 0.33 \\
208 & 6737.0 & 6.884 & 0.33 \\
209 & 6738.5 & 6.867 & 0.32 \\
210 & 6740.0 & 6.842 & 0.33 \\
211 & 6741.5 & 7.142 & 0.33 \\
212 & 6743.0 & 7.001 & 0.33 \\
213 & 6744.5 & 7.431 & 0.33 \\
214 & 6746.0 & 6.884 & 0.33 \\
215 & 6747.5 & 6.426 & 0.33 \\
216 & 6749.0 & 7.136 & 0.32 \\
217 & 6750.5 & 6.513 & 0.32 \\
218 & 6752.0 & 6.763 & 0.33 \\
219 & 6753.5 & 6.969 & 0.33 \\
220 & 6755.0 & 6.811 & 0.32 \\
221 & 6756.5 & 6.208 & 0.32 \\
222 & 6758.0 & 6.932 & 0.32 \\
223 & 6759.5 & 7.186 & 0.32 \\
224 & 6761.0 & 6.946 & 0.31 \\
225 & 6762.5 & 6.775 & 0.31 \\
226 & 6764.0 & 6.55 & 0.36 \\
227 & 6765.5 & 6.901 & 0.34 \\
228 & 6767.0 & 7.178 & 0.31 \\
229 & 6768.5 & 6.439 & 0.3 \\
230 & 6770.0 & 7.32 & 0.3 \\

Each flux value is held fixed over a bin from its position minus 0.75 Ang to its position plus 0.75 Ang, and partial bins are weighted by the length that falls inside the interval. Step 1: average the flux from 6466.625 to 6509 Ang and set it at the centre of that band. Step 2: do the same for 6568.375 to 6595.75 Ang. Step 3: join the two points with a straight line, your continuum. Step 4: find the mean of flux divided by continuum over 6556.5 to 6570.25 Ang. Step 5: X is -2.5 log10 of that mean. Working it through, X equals 0.28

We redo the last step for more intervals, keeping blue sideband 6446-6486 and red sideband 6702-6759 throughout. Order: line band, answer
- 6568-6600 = 0.33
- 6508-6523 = 0.08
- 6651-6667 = 0.02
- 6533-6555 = 0.28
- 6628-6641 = 0.07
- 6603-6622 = 0.11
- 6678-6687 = 0.06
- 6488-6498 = 0.04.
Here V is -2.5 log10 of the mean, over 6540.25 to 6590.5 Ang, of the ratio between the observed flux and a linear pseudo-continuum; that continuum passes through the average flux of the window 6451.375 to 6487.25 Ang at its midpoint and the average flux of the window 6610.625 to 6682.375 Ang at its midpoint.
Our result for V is 0.37 mag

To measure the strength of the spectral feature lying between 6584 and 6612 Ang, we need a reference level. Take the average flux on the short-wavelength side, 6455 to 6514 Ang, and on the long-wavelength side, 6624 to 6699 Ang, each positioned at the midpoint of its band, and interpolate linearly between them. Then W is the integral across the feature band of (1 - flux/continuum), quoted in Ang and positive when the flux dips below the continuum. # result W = 3.7 Ang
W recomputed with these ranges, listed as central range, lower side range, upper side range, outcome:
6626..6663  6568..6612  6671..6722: -2.8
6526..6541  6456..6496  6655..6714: 2.3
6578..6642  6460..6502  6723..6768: 7.9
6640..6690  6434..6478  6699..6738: 1.2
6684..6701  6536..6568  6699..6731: -0.7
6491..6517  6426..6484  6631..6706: 1.5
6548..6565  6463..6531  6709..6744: 5.5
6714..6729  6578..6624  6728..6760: -0.4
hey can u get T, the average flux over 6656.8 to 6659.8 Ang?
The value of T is 6.65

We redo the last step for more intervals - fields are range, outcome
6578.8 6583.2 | 5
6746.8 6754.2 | 6.76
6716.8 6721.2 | 6.78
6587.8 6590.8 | 5.55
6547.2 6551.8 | 5.57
